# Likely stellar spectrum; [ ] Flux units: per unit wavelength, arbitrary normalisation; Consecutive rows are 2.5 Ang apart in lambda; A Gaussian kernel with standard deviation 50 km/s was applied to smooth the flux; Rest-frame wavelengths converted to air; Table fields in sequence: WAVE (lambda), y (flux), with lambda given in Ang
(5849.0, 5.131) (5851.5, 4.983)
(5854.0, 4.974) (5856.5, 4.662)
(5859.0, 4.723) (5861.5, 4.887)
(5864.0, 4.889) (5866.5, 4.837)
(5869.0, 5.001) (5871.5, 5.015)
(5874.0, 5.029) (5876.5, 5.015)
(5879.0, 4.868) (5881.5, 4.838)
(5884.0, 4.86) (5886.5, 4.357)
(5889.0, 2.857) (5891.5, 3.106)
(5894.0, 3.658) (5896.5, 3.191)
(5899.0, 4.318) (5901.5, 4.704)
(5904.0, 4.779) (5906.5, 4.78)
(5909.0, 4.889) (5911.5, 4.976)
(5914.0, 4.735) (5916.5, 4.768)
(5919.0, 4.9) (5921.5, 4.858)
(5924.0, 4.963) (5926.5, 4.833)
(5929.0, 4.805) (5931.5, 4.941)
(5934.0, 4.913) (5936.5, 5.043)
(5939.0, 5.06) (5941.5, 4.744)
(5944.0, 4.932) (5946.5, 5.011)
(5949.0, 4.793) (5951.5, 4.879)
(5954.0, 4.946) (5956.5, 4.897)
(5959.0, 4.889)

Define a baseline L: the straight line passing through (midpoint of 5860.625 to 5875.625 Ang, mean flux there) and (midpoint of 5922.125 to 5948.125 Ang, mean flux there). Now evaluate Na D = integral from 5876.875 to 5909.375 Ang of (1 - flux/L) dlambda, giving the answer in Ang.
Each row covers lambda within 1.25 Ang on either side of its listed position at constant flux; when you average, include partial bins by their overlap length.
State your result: 4.5 Ang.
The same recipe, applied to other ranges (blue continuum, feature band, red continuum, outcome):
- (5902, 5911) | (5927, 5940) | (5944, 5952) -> -0.2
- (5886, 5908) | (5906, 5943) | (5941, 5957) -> -3.6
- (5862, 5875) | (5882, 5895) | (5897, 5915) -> 2.6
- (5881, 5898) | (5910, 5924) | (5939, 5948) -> -1.6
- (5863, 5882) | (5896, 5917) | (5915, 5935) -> 1.2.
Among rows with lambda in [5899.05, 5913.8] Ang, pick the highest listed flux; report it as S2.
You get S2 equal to 4.976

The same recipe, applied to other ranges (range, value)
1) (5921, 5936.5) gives 5.043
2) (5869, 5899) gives 5.029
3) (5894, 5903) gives 4.704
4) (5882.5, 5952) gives 5.06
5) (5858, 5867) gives 4.889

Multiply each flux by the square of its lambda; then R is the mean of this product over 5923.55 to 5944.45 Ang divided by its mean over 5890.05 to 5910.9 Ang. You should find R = 1.19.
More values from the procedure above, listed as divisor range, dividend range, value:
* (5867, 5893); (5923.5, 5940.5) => 1.12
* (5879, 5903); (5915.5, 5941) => 1.23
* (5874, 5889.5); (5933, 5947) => 1.10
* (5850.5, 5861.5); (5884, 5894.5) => 0.76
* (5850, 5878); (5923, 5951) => 1.02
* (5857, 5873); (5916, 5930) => 1.01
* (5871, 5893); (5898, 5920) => 1.09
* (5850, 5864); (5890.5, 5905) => 0.83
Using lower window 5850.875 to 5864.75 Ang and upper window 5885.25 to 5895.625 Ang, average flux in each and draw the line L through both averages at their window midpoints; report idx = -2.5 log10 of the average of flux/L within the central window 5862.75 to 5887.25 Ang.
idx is -0.19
